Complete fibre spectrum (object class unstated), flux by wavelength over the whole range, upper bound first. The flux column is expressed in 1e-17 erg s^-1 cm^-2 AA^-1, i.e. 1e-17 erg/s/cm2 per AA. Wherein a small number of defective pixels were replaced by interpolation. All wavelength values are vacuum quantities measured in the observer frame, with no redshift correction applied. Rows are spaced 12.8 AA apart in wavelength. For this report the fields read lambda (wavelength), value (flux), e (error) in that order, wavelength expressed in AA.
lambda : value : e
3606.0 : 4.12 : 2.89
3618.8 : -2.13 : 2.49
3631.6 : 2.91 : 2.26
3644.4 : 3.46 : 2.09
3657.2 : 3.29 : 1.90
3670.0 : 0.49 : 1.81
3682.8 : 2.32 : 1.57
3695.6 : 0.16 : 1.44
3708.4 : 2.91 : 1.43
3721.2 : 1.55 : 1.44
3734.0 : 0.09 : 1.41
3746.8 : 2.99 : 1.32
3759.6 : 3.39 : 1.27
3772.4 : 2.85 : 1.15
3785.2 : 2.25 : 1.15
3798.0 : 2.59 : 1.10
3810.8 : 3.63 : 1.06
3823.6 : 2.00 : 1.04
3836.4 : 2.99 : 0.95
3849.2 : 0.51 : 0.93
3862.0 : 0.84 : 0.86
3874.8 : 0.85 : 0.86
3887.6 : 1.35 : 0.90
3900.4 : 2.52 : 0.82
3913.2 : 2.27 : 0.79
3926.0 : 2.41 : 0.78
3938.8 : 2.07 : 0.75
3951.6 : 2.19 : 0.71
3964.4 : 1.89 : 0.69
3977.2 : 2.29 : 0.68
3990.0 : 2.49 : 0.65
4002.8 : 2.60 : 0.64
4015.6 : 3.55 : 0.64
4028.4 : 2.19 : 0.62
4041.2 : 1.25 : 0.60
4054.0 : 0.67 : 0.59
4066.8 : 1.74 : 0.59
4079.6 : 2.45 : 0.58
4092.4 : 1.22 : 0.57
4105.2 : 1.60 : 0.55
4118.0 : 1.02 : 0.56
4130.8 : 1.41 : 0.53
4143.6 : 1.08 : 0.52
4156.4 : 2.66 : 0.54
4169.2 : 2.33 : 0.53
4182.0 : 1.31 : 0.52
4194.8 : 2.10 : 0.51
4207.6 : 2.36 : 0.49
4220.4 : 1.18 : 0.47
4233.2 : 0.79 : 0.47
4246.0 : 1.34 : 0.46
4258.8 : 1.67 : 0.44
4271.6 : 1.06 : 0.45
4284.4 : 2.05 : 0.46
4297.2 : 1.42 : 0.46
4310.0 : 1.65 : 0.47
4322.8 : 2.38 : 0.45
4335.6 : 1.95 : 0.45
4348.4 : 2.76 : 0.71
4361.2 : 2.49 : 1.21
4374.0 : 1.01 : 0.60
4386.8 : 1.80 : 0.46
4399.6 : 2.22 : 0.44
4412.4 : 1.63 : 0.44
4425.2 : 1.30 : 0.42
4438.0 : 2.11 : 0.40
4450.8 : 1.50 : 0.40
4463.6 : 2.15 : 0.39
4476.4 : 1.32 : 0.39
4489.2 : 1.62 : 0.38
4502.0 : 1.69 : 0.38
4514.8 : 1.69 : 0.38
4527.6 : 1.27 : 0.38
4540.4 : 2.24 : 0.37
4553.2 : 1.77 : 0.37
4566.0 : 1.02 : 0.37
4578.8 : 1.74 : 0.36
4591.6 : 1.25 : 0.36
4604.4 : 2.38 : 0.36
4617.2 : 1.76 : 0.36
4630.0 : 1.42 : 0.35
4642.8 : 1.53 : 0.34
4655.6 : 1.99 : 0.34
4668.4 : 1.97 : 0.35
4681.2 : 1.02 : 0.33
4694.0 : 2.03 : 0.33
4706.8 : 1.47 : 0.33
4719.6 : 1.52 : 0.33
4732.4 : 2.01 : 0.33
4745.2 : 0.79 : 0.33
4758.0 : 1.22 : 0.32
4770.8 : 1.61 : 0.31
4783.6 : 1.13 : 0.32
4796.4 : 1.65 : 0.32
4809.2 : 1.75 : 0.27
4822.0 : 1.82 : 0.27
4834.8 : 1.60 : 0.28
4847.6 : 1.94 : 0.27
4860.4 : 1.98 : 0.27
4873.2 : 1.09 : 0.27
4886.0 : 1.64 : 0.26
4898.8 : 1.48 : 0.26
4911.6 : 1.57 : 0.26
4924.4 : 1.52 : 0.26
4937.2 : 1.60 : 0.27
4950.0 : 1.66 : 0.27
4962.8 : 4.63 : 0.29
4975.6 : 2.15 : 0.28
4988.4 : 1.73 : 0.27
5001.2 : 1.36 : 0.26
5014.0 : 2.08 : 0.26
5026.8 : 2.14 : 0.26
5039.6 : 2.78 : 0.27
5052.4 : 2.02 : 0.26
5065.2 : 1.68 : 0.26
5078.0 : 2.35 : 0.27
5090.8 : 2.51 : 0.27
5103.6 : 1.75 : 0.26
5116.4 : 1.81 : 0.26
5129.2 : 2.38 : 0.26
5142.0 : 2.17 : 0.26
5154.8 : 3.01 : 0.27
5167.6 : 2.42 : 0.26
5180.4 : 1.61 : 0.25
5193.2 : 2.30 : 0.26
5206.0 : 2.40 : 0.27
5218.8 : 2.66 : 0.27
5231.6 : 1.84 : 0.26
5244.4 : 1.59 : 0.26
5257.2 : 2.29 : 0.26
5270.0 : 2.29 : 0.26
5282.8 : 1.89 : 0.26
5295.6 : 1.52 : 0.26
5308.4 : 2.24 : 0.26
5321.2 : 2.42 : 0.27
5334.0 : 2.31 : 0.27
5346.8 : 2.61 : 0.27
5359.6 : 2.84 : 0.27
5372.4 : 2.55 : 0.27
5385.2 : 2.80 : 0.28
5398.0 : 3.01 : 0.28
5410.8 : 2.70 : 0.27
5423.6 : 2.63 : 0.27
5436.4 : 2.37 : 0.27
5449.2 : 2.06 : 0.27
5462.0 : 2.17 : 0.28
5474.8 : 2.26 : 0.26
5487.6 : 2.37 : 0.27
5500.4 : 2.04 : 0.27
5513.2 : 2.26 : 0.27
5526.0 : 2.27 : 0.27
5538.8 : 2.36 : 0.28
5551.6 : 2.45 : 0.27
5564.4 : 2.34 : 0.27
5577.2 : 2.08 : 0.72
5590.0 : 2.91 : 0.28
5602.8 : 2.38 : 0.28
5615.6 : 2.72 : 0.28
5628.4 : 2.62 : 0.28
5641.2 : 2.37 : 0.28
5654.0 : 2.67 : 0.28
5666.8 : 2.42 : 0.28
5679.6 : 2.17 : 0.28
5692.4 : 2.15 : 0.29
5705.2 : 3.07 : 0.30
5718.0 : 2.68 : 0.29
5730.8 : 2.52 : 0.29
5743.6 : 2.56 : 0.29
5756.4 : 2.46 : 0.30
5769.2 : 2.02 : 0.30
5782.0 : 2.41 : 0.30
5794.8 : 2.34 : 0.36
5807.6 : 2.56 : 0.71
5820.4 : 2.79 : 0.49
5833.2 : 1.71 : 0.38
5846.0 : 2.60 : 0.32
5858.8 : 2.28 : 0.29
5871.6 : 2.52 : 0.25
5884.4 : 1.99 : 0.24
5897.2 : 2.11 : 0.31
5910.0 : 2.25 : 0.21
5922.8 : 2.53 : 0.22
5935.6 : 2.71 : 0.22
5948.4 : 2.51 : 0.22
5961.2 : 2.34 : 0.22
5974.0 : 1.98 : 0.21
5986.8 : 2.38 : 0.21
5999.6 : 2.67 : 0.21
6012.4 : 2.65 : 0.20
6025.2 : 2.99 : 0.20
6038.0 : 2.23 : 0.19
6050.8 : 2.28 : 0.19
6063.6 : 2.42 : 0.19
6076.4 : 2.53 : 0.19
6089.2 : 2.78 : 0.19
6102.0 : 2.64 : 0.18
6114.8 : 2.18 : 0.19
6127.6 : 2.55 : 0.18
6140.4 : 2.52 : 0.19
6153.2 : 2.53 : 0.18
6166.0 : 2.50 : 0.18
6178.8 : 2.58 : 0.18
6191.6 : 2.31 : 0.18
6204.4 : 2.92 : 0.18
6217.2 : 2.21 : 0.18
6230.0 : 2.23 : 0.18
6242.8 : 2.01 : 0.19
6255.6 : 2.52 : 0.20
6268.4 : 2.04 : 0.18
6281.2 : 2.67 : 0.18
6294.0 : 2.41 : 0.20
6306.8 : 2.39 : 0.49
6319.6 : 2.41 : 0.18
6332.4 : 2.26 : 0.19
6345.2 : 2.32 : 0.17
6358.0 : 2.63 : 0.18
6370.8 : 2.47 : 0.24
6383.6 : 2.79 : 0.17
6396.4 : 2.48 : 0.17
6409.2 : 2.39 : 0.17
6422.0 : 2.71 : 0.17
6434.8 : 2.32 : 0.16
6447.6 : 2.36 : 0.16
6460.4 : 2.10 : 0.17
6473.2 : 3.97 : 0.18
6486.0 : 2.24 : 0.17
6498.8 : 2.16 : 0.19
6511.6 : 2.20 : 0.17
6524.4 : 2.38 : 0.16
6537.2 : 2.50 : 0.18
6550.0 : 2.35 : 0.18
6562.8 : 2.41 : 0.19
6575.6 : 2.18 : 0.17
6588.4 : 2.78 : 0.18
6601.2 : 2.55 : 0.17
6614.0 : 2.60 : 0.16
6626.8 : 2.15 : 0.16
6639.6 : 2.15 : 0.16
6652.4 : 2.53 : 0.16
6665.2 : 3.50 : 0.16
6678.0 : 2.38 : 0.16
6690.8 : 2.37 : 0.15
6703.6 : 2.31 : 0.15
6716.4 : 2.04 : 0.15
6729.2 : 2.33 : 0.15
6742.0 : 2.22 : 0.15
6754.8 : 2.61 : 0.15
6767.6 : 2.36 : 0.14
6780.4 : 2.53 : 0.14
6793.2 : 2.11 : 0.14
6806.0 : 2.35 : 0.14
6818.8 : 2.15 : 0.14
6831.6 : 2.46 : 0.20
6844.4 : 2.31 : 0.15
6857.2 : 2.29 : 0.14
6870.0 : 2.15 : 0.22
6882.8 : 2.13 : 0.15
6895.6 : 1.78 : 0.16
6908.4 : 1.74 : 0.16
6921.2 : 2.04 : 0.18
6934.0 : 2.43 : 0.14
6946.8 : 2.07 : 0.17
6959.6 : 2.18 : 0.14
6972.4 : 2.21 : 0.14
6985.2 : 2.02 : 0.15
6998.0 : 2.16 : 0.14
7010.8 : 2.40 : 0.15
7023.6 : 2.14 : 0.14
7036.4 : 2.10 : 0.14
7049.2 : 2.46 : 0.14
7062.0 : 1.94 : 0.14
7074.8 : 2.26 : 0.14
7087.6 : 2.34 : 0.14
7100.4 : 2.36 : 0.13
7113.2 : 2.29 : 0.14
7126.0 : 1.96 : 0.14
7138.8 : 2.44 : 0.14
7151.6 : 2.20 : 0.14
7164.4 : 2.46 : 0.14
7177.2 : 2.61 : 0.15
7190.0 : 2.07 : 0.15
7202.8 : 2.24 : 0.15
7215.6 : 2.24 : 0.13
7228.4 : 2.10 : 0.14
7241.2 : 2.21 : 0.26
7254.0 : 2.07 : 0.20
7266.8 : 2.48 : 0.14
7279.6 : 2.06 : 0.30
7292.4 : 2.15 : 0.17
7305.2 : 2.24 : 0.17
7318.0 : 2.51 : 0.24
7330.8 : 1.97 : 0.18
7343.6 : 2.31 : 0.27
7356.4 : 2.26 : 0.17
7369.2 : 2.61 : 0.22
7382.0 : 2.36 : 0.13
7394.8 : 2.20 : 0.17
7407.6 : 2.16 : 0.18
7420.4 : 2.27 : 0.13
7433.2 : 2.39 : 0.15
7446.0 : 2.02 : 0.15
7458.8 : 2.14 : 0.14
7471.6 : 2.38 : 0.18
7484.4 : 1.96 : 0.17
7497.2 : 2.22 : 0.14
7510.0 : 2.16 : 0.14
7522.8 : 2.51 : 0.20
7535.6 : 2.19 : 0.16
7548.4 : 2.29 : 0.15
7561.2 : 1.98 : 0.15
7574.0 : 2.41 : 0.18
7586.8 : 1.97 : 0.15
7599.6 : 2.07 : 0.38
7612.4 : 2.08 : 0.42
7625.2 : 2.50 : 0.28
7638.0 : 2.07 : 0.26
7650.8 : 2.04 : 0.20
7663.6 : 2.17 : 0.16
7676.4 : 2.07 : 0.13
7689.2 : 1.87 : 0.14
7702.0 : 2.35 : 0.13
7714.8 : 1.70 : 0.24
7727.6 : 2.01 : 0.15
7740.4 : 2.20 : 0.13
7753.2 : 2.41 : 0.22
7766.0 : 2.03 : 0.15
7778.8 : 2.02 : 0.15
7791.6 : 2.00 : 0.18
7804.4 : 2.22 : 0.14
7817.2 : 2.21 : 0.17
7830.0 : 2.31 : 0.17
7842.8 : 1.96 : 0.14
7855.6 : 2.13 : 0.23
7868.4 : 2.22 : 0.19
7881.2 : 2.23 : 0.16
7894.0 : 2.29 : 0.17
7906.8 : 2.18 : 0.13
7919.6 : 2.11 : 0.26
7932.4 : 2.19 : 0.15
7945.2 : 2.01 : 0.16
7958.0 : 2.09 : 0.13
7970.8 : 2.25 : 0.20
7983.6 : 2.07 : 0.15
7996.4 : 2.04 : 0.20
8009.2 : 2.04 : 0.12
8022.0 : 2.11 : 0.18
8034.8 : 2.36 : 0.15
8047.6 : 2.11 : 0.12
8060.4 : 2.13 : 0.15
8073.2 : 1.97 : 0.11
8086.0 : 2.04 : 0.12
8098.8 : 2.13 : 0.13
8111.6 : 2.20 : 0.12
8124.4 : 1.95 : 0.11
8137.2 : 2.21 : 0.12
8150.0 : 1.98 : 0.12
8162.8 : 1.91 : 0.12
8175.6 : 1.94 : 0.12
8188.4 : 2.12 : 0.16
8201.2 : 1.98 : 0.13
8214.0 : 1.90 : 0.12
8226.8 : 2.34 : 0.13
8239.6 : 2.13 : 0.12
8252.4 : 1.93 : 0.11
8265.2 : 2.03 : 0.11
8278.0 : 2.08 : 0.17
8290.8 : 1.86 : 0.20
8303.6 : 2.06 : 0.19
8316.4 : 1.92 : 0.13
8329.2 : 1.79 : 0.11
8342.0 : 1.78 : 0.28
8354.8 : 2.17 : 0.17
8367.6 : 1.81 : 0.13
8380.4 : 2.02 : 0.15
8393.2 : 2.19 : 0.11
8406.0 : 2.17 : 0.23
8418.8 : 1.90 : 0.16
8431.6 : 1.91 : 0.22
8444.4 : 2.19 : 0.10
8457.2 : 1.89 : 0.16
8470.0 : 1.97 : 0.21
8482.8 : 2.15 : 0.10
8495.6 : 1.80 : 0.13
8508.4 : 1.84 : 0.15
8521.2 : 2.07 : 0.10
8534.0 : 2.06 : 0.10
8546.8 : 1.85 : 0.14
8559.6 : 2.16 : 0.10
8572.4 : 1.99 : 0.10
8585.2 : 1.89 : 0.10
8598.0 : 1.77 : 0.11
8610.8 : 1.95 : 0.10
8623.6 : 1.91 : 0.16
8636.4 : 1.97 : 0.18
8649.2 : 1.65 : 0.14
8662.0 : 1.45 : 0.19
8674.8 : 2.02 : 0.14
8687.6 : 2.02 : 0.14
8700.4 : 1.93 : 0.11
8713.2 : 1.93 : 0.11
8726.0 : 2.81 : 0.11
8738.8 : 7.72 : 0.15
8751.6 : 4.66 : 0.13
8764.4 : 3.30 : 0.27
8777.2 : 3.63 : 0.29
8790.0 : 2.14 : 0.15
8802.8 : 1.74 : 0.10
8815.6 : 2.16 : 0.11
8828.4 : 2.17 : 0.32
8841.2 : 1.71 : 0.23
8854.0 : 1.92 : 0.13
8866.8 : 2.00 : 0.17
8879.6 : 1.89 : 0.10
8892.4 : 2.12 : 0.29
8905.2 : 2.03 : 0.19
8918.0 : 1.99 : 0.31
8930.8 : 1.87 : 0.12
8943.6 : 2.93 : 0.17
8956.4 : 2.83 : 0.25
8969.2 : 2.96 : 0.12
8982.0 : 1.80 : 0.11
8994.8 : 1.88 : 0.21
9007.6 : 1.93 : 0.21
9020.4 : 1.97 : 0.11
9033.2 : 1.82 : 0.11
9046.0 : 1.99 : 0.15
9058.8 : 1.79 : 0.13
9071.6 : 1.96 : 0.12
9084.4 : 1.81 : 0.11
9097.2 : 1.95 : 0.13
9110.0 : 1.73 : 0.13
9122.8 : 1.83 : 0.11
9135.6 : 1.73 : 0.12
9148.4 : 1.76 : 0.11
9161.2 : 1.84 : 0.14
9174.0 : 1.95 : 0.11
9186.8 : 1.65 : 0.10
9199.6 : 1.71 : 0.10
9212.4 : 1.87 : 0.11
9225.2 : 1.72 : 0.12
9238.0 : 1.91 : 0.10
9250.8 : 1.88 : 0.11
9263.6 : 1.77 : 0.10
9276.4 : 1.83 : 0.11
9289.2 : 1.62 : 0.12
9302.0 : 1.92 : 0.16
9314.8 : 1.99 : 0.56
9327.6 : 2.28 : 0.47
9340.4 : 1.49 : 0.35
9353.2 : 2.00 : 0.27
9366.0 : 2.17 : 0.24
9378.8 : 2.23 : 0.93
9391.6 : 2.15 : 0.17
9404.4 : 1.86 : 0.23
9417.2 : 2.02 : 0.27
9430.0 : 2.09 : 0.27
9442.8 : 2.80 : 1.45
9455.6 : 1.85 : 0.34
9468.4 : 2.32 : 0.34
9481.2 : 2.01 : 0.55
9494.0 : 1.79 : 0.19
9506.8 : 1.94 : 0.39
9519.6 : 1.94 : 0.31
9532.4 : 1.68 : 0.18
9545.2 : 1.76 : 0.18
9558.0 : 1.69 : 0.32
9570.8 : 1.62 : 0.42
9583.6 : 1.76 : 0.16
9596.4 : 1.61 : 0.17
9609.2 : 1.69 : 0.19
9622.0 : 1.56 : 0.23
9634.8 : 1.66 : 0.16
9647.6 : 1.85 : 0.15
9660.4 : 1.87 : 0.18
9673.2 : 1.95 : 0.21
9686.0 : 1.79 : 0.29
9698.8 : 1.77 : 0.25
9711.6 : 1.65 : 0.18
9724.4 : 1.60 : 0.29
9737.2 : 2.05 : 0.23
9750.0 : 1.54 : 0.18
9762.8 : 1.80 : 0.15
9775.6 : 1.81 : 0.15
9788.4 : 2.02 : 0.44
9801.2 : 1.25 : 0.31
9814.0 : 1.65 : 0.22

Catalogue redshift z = 0.33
